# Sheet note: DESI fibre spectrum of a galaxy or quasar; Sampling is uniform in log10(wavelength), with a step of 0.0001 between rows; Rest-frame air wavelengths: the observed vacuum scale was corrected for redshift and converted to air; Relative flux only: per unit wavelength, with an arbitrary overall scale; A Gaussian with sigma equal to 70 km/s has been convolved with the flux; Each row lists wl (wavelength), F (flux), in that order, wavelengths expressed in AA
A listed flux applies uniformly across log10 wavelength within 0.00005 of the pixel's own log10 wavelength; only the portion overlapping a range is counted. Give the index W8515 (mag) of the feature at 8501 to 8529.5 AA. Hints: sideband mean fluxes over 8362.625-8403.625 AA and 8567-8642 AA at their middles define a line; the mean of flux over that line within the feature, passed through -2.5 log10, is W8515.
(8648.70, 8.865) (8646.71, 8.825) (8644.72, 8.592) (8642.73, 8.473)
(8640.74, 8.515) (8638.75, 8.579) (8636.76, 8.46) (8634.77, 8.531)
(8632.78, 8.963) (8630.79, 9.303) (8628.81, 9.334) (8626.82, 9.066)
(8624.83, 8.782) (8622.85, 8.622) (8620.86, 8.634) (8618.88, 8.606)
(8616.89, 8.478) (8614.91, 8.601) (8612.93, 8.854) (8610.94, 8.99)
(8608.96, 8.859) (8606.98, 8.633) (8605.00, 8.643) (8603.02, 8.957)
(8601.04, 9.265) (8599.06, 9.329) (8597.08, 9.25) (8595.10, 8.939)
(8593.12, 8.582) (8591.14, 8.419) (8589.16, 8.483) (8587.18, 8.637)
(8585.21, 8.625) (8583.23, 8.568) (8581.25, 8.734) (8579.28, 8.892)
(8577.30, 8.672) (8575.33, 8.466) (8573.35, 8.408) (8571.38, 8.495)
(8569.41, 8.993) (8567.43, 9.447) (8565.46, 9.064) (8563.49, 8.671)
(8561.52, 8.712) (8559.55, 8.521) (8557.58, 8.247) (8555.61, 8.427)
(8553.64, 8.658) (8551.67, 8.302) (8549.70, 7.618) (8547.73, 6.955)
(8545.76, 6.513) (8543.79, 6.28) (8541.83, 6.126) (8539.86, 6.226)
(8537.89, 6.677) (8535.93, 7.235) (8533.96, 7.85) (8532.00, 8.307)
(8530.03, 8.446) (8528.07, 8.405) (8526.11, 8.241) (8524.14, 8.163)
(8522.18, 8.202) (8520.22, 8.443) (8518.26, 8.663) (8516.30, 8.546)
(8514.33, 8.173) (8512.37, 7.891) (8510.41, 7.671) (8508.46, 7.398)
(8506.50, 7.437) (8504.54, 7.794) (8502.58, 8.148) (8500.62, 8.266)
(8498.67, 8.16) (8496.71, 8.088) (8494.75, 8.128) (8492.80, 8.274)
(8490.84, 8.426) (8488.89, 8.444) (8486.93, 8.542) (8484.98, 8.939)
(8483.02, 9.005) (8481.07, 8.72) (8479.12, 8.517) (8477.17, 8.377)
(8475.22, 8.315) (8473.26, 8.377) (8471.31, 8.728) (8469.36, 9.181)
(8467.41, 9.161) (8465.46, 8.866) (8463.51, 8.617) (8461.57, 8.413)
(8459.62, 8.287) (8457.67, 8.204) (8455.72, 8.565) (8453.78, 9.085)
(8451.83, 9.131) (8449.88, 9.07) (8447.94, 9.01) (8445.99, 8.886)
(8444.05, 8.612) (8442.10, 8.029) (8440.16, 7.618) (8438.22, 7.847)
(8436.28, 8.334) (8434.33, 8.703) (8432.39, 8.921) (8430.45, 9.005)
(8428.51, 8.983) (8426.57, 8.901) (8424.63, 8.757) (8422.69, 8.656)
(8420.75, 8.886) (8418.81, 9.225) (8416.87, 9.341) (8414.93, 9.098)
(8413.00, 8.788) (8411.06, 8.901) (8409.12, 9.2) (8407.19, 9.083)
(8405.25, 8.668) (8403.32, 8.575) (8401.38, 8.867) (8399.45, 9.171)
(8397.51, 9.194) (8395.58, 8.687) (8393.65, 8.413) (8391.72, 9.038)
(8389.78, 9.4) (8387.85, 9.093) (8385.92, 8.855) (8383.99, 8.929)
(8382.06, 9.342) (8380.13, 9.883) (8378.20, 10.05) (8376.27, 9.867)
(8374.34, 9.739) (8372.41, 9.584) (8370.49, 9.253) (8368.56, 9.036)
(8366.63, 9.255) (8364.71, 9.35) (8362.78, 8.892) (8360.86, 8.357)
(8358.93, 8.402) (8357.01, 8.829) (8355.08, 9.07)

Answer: 0.11 mag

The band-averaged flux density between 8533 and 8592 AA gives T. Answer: 8.1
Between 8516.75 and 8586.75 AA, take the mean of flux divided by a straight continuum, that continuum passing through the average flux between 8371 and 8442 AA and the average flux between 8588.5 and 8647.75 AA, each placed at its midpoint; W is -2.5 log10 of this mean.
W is 0.09 mag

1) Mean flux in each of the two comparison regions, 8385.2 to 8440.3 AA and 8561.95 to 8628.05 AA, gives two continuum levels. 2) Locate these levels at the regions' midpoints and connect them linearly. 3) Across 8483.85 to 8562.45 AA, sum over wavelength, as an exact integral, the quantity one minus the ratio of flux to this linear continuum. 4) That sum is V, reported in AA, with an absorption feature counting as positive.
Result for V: 7.8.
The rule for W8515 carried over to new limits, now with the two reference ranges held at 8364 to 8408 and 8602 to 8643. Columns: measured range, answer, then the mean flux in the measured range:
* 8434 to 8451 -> 0.079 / 8.45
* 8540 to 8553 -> 0.267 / 6.96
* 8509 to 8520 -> 0.099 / 8.18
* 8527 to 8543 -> 0.202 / 7.4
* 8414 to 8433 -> 0.017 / 8.98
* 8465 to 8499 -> 0.055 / 8.57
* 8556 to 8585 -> 0.019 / 8.7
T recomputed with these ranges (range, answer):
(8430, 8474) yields 8.63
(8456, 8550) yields 8.08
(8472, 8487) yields 8.6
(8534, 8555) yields 7.12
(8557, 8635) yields 8.79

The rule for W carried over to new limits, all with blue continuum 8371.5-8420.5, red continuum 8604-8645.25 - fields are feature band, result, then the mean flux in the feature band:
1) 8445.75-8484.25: 0.04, 8.72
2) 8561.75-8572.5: -0.01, 8.92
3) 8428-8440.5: 0.07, 8.51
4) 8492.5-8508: 0.12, 8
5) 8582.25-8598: 0.01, 8.68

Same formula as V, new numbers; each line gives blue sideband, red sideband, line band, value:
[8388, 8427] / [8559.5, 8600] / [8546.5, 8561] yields 1.14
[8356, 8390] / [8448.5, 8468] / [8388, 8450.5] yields 1.06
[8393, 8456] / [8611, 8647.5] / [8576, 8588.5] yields 0.11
